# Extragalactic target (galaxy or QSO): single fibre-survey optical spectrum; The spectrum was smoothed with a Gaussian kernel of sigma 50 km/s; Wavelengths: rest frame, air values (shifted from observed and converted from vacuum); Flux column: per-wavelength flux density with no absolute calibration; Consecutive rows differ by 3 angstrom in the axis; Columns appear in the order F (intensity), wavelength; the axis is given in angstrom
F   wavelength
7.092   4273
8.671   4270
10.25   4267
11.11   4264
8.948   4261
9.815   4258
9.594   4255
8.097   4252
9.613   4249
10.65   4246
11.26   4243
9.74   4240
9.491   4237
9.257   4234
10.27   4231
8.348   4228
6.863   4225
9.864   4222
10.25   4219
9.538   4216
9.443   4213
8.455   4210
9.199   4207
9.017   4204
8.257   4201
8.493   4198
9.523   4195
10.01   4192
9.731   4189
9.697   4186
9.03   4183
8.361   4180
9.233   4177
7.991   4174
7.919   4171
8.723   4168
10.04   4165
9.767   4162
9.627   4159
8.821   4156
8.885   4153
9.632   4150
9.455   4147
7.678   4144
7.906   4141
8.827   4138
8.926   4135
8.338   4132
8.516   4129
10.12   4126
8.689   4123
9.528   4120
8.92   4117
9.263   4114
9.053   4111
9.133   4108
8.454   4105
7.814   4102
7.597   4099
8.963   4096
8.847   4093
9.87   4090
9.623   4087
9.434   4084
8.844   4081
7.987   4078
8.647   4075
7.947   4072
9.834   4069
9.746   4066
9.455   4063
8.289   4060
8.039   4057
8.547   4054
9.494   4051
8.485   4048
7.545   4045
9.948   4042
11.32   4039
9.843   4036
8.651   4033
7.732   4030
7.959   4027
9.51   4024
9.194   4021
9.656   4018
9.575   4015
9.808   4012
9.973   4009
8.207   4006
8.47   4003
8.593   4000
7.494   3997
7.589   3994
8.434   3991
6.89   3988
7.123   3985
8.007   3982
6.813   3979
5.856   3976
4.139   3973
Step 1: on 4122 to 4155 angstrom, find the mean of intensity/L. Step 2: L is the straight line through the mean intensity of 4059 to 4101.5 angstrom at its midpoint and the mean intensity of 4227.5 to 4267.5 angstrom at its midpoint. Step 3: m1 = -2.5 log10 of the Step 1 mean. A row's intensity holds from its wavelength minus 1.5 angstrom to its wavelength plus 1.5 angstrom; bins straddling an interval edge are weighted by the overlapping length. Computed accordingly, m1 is 0.05 mag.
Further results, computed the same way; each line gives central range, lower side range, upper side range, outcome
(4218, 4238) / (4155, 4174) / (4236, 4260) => 0.05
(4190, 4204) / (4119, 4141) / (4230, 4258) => 0.04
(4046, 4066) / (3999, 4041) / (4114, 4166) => 0.05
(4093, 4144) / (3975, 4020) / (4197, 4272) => 0.01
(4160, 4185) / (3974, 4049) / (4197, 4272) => 0.02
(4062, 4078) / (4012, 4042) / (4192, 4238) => 0.03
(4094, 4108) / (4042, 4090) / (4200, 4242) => 0.08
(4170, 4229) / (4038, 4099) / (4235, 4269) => 0.07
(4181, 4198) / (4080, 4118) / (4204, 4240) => -0.04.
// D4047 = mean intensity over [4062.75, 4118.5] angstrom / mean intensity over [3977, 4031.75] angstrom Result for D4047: 1.1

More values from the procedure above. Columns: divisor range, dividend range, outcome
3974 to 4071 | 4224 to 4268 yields 1.11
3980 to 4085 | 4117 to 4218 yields 1.03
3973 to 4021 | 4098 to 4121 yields 1.08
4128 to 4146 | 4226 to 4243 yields 1.13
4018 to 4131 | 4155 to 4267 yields 1.04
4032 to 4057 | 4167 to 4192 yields 0.97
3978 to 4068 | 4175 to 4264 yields 1.07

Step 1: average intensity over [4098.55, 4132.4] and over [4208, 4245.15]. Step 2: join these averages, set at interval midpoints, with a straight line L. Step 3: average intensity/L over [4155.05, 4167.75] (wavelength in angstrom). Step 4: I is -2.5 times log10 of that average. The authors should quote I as -0.051 mag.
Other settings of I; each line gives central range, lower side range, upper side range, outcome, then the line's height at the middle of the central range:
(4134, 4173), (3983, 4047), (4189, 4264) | 0.03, 9.15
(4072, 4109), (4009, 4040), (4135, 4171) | 0.05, 9.15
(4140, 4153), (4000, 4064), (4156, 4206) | 0.04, 9.07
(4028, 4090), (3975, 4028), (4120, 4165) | -0.05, 8.59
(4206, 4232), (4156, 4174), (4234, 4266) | 0.05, 9.54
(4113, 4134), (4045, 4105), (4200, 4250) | -0.01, 8.97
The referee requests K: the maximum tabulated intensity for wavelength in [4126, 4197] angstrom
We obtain 10.12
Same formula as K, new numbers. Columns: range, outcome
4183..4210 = 10.01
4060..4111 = 9.87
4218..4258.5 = 11.26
